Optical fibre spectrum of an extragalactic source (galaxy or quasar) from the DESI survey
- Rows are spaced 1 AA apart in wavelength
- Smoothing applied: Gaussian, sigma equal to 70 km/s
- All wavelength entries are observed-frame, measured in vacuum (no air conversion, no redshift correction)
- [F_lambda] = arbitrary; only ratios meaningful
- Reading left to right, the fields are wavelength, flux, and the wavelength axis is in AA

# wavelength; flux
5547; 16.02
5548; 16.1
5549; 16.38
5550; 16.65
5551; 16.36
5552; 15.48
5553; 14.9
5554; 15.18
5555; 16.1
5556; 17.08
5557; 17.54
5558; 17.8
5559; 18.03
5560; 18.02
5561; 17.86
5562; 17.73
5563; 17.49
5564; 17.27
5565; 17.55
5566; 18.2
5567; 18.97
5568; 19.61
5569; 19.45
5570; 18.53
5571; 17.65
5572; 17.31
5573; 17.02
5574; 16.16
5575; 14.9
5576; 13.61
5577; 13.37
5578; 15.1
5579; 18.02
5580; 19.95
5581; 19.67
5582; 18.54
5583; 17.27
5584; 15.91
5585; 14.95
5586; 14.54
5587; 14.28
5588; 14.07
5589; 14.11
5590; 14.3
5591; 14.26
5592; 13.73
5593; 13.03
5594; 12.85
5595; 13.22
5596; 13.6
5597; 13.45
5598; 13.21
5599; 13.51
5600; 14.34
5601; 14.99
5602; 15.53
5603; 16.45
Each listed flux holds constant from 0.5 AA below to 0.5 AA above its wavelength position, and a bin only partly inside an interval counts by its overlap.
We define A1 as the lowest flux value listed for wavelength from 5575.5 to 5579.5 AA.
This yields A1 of 13.37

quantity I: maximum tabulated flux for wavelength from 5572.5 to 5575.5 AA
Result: 17.02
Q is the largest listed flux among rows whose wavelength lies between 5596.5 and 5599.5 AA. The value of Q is 13.51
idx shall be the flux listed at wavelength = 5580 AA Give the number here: 19.95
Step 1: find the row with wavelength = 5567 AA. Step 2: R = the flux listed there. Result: 18.97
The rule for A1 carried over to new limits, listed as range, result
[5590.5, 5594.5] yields 12.85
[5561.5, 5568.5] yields 17.27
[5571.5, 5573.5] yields 17.02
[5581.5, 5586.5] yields 14.54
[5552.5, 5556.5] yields 14.9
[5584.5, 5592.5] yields 13.73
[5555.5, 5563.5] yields 17.08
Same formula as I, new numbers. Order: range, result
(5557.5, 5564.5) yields 18.03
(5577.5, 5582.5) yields 19.95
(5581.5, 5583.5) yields 18.54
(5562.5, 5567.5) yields 18.97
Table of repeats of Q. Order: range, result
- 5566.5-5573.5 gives 19.61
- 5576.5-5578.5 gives 15.1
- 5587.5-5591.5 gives 14.3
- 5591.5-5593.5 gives 13.73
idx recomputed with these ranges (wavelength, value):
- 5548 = 16.1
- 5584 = 15.91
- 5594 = 12.85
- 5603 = 16.45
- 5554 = 15.18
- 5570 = 18.53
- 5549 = 16.38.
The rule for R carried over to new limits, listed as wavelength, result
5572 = 17.31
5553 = 14.9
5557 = 17.54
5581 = 19.67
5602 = 15.53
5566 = 18.2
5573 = 17.02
